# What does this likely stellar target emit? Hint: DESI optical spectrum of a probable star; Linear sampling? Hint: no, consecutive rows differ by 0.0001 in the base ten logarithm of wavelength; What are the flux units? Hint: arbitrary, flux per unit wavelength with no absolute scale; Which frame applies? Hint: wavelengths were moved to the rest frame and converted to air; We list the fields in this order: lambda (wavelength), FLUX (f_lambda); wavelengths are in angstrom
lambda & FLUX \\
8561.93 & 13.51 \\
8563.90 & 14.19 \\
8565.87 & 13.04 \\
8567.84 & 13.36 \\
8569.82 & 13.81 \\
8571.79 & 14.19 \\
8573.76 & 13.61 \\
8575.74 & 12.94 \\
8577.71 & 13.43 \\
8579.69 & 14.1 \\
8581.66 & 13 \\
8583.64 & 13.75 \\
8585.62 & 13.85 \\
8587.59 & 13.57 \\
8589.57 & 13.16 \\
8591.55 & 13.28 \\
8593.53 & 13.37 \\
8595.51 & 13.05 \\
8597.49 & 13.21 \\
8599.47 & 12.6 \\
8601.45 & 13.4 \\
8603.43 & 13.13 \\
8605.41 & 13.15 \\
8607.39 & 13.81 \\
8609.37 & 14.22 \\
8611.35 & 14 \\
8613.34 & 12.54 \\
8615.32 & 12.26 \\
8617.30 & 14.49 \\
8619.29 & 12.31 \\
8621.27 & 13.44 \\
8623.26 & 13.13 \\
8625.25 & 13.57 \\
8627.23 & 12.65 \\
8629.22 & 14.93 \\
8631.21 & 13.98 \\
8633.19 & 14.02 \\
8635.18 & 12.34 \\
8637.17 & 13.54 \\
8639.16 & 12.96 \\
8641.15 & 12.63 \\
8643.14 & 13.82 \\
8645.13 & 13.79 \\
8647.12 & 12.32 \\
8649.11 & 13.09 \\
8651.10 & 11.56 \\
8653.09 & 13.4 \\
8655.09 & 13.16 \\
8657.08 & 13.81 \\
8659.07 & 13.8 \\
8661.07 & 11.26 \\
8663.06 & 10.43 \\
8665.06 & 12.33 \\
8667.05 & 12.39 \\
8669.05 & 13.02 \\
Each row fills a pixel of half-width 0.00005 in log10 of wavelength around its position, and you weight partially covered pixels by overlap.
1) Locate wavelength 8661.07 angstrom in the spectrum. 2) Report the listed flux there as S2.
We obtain 11.26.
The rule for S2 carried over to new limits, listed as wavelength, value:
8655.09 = 13.16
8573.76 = 13.61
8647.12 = 12.32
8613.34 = 12.54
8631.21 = 13.98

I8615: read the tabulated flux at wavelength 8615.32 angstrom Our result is 12.26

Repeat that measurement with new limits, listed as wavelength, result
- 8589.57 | 13.16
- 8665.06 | 12.33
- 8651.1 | 11.56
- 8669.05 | 13.02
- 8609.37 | 14.22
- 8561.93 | 13.51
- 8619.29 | 12.31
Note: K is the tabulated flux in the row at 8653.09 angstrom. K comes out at 13.4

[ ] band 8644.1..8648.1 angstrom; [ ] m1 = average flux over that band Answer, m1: 13.1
